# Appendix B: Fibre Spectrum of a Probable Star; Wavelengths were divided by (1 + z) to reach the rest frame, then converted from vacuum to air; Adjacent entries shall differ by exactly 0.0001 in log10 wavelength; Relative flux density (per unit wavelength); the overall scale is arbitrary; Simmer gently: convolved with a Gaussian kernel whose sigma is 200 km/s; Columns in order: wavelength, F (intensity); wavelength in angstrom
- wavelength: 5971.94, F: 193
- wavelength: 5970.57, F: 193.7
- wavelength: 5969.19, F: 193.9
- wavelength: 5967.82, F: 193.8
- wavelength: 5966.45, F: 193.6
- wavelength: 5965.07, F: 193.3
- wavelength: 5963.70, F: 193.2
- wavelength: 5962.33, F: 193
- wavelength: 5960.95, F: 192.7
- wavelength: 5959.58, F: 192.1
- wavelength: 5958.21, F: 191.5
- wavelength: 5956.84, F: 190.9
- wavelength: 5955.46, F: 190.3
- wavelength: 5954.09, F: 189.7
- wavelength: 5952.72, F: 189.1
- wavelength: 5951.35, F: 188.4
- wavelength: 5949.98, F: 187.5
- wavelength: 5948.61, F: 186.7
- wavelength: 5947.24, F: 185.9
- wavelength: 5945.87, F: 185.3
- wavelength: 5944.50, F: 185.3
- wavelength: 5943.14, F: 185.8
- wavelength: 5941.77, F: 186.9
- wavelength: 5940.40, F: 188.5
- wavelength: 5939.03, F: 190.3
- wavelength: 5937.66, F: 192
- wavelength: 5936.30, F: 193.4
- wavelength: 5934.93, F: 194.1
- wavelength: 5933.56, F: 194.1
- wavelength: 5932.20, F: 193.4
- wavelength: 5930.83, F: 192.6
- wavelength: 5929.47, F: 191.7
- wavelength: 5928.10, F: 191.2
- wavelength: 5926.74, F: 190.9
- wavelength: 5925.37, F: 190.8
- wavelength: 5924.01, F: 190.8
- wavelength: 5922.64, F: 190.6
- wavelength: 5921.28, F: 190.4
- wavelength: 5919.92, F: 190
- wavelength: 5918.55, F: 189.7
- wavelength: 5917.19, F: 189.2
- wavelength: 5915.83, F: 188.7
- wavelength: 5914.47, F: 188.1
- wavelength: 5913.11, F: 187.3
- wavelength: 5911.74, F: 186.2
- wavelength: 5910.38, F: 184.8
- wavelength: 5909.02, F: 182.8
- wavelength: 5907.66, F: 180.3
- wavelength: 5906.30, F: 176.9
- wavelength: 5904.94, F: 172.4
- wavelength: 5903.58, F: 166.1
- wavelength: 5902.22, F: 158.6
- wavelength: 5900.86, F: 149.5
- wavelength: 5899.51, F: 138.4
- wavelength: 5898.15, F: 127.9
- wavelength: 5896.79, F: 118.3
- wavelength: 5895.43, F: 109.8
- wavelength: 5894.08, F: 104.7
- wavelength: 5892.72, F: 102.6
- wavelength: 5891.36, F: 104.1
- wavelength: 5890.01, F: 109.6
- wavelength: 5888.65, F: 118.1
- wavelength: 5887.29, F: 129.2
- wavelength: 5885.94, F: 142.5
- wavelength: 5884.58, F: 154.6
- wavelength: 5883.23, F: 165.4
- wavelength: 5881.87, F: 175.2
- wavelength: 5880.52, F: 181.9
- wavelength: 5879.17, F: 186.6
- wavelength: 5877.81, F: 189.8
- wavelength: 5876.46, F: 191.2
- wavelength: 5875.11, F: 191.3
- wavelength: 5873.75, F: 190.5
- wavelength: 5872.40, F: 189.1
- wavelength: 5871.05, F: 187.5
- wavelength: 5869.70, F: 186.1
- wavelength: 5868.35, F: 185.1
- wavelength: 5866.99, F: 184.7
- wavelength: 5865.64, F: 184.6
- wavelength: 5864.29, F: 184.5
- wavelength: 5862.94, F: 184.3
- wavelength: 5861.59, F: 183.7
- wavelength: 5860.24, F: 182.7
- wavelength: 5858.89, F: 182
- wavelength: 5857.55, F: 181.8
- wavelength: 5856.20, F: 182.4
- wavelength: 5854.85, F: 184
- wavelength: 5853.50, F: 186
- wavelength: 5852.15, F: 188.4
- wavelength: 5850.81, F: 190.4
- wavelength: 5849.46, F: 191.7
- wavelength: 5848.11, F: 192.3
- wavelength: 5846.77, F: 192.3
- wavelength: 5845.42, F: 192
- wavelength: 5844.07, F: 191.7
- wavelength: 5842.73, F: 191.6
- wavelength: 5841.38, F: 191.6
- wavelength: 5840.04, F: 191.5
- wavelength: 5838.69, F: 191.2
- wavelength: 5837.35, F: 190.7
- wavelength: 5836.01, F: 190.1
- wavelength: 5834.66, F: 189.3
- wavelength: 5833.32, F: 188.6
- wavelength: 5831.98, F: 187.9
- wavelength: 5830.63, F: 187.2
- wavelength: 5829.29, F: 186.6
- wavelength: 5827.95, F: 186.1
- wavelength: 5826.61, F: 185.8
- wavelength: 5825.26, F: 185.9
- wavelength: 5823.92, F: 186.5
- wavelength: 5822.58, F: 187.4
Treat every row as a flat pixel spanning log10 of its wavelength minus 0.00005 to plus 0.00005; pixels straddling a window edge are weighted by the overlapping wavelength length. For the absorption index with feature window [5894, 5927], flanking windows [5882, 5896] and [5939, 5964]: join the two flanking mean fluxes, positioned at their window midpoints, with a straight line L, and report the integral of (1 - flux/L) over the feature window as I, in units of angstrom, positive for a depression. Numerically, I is -4.9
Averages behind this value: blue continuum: 126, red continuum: 189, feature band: 171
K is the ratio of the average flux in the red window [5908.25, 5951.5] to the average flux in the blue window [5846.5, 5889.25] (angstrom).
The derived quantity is 1.1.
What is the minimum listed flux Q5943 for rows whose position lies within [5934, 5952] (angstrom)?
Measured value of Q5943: 185.3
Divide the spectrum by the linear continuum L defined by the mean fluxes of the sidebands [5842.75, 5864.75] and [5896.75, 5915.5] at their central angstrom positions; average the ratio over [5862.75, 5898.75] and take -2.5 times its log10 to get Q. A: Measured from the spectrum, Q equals 0.13 mag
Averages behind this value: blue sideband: 187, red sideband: 168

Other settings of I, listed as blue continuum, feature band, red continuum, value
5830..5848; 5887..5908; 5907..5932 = 6.0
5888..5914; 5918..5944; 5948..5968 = -3.2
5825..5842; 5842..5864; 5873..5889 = -0.8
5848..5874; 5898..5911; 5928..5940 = 1.7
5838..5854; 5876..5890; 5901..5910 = 1.5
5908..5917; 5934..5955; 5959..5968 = 0.2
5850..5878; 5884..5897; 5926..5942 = 4.8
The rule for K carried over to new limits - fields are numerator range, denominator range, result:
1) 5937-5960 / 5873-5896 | 1.26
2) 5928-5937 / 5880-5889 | 1.26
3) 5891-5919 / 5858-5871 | 0.86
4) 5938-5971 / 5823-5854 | 1.00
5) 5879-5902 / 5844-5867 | 0.73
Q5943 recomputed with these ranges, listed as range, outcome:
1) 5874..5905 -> 102.6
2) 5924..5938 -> 190.8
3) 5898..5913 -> 127.9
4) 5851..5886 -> 142.5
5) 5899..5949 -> 138.4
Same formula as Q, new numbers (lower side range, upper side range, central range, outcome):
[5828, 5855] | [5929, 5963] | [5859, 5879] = 0.019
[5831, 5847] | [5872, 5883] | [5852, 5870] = 0.022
